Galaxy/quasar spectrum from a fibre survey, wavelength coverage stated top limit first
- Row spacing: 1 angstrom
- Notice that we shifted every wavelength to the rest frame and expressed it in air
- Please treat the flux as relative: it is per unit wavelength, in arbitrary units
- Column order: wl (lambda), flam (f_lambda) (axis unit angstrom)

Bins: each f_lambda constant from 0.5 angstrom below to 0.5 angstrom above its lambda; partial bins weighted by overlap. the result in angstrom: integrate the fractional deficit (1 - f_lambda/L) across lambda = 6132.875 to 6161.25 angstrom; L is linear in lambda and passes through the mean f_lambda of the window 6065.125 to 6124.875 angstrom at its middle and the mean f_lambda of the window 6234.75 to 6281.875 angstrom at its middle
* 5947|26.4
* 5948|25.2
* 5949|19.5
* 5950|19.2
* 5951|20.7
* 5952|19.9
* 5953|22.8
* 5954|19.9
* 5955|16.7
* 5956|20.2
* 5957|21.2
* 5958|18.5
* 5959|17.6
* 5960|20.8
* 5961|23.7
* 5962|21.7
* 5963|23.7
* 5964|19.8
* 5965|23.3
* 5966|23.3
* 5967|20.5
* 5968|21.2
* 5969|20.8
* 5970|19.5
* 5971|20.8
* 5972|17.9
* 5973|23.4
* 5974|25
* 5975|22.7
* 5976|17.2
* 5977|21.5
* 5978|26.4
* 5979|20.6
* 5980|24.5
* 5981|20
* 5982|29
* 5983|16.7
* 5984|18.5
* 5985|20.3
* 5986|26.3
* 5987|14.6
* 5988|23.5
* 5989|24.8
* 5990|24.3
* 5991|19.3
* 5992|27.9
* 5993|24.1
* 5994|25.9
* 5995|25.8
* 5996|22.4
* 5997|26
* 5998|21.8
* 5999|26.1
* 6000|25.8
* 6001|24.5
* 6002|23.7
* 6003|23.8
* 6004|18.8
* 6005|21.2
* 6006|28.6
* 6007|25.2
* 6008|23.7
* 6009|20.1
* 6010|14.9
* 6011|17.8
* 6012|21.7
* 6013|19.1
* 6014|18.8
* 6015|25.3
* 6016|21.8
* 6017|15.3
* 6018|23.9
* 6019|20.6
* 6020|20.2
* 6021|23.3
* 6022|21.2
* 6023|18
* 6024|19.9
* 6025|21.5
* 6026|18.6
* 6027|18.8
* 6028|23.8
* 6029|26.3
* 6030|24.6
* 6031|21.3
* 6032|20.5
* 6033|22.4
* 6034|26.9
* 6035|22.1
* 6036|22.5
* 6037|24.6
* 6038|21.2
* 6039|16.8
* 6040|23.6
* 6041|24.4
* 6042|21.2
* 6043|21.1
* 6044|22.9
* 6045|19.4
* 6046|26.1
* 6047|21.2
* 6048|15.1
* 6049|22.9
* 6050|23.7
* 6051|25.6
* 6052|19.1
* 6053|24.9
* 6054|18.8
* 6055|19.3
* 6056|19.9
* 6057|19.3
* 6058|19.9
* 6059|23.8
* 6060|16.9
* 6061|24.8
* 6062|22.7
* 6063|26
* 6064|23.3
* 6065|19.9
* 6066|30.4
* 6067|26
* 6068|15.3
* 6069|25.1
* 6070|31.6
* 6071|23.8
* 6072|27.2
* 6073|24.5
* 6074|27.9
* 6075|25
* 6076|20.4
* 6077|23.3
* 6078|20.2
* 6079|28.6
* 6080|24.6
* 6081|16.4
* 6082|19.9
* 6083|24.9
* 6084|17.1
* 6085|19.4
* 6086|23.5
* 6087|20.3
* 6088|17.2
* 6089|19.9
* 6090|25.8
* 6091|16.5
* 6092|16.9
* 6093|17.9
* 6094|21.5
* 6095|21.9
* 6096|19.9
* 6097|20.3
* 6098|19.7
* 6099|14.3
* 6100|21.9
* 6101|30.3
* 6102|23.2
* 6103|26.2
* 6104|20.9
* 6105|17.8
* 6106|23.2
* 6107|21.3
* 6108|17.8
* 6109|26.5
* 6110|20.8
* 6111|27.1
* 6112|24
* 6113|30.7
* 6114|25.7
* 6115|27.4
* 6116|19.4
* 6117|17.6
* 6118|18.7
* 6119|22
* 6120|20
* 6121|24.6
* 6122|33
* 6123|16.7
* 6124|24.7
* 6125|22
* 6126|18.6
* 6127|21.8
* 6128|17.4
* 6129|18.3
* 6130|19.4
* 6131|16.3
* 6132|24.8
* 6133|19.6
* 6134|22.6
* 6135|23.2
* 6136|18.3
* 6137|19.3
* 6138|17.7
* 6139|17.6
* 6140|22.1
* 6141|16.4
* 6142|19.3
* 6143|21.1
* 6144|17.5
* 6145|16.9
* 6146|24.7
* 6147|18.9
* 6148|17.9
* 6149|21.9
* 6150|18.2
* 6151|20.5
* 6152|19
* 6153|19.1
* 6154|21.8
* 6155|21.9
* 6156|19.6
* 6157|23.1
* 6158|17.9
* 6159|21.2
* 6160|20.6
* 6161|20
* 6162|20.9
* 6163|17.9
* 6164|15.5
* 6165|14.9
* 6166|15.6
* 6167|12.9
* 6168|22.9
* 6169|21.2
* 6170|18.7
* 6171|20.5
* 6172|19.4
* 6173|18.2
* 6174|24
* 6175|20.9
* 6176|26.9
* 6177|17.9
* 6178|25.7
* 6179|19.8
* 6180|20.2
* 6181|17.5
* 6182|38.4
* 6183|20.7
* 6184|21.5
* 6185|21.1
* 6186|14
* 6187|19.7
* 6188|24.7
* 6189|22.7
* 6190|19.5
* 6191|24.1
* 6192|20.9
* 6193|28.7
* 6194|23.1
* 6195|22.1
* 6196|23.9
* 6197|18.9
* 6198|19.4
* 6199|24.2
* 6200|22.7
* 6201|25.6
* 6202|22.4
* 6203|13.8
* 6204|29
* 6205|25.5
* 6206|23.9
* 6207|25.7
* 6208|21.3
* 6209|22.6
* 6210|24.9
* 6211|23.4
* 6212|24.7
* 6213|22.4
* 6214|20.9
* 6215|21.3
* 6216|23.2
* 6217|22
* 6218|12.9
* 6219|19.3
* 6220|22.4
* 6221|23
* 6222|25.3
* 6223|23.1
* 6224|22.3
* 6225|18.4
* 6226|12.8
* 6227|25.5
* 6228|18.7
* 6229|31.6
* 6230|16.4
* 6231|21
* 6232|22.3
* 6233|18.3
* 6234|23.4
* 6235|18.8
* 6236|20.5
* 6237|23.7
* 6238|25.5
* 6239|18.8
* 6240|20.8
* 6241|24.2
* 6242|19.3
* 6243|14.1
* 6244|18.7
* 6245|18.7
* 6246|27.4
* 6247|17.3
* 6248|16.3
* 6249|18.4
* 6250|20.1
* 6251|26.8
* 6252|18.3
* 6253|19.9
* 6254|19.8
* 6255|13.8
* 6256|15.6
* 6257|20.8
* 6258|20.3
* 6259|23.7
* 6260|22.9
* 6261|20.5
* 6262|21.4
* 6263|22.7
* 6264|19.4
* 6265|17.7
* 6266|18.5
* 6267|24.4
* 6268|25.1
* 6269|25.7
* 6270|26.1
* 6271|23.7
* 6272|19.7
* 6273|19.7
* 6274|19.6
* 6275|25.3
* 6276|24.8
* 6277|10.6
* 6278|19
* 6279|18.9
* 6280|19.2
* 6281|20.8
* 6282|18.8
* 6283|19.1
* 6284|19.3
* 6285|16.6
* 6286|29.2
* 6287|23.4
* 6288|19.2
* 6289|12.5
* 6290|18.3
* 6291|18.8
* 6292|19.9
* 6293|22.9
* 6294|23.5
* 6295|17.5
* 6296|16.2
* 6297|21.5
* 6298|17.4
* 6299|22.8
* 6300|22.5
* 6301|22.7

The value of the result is 2.5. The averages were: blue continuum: 22.5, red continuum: 20.6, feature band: 19.9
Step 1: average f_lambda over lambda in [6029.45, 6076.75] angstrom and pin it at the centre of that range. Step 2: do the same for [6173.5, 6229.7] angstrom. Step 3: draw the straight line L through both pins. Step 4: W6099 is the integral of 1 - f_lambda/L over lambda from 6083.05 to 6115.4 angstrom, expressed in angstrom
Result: 1.10 angstrom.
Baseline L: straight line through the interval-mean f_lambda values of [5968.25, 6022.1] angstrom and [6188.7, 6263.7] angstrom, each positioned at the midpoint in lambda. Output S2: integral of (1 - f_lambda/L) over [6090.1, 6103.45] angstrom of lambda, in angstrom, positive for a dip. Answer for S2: 0.6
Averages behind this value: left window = 22.2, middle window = 20.9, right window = 21.4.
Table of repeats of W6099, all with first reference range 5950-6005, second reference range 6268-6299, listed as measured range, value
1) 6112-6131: -0.7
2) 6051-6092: -1.6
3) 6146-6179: 1.7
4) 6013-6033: 0.5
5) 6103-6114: -1.0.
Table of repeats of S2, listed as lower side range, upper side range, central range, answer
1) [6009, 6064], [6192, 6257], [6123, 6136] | 0.6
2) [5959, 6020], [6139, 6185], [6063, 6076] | -2.2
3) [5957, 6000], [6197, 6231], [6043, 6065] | 0.5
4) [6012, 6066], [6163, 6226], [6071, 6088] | -0.7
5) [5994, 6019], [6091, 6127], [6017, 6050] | 0.9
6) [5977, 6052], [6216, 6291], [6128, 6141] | 1.0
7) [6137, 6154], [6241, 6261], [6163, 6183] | -1.1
